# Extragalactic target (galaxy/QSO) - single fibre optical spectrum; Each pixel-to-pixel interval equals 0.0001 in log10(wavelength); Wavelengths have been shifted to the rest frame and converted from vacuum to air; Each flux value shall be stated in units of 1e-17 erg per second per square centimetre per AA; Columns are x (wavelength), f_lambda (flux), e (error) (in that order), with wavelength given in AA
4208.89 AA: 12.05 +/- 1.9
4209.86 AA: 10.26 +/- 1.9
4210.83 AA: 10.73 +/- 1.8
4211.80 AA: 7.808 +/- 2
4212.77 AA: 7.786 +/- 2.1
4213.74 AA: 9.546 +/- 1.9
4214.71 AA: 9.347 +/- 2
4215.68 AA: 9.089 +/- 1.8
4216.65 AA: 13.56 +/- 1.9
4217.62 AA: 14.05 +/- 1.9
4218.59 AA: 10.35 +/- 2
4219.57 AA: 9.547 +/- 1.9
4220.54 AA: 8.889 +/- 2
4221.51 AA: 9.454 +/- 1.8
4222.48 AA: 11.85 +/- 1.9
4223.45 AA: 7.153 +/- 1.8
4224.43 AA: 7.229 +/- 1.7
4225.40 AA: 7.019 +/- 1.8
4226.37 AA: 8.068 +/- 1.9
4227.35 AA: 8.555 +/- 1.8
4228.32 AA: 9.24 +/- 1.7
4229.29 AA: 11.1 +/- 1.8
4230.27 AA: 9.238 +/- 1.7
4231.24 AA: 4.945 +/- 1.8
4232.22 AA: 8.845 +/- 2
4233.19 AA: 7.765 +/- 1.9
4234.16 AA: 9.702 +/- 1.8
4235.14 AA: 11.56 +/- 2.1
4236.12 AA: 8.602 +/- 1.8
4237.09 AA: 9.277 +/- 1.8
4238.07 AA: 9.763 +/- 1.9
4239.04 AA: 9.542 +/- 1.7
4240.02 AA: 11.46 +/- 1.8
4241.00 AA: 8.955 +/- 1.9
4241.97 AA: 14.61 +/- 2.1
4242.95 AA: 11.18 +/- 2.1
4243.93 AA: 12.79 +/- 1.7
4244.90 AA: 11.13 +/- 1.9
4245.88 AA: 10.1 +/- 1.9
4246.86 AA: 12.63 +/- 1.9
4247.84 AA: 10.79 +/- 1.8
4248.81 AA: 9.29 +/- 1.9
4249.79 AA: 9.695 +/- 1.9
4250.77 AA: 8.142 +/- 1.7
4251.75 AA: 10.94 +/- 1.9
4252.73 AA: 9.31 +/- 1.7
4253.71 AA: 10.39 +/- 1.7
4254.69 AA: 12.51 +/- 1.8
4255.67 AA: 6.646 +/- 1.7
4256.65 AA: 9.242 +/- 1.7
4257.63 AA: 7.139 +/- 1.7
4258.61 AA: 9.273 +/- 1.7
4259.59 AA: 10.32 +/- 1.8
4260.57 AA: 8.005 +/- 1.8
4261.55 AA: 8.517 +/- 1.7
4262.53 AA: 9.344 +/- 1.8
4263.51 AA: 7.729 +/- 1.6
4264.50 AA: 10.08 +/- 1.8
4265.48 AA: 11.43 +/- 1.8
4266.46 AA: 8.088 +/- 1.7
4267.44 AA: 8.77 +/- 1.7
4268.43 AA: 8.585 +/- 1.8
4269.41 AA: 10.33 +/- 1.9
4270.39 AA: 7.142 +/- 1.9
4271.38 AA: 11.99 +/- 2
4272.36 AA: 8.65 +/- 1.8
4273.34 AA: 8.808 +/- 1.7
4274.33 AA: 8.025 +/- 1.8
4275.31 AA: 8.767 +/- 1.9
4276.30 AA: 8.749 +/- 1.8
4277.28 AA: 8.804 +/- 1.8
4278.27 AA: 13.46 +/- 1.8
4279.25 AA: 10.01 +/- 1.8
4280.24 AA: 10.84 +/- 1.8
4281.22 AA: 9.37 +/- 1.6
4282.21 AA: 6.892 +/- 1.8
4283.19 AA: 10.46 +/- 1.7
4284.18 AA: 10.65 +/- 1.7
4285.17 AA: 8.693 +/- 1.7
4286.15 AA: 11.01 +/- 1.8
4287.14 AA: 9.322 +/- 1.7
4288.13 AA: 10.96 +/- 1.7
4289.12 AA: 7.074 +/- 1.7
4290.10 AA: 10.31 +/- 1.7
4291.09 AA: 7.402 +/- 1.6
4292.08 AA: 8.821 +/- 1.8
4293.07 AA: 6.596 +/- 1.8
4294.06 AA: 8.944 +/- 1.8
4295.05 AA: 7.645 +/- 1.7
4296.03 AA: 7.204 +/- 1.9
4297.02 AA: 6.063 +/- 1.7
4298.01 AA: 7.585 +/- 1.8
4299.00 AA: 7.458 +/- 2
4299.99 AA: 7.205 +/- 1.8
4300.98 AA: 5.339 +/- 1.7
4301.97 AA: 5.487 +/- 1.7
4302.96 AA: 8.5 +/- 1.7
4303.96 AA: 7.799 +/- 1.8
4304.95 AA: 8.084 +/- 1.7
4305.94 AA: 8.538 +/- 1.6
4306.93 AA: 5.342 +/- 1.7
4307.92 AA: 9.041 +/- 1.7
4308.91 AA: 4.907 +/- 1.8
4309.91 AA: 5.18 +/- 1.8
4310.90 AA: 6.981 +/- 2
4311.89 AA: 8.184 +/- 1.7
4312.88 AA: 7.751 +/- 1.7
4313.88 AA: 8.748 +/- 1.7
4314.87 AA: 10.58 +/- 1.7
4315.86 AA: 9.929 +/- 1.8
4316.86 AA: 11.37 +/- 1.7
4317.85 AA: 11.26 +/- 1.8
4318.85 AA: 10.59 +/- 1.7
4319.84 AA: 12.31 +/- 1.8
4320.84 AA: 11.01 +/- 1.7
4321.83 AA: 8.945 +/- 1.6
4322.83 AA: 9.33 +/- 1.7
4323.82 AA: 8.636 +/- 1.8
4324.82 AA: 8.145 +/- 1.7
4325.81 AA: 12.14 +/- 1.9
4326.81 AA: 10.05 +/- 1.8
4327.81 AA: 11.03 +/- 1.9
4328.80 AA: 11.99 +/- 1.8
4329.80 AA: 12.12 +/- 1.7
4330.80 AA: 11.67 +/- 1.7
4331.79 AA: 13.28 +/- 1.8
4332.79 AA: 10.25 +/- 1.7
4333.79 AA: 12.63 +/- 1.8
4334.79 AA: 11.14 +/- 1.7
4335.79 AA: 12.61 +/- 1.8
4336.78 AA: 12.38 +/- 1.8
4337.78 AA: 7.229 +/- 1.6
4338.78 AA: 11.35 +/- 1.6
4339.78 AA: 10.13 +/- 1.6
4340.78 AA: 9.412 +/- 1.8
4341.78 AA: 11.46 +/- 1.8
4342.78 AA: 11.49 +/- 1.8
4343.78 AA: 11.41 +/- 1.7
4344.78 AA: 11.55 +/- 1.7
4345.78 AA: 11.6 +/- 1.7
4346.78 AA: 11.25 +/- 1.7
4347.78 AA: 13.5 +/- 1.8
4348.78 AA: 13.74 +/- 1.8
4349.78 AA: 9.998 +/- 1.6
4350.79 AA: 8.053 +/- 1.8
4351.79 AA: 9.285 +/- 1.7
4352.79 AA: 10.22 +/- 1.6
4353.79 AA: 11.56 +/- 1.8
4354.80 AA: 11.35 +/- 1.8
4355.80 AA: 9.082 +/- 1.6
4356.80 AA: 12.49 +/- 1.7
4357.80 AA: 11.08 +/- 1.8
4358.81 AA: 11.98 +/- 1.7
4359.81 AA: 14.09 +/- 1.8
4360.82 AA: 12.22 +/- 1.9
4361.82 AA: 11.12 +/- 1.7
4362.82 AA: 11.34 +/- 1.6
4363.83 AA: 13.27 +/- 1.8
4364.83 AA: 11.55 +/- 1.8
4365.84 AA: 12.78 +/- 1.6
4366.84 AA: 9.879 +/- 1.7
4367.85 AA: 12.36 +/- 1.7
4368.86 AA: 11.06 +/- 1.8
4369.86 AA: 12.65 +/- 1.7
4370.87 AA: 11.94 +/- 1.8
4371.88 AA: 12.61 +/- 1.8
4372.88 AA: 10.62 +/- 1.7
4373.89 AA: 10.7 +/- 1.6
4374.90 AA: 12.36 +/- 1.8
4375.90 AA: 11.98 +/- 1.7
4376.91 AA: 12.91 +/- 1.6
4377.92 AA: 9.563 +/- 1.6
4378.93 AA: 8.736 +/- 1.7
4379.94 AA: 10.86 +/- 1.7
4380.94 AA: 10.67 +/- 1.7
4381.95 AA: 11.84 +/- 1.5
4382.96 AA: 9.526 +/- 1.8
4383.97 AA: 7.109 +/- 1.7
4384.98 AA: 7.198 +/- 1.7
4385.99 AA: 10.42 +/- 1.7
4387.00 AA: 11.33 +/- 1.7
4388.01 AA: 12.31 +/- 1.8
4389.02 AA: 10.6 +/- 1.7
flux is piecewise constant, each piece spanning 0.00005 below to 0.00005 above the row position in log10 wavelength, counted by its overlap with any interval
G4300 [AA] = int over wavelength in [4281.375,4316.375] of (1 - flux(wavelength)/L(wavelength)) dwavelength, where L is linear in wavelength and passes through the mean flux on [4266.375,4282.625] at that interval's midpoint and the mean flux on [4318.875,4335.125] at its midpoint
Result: 6.9 AA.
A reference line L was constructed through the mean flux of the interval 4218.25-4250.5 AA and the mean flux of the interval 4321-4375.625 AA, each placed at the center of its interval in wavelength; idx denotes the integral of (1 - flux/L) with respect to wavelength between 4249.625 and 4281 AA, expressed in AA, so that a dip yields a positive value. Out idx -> 2.3 AA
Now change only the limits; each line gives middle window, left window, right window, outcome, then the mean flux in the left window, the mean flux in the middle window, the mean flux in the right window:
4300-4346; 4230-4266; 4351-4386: 3.8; 9.76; 9.72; 11.1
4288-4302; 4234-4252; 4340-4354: 4.1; 10.5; 7.59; 11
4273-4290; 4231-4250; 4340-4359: 1.6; 10.2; 9.55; 11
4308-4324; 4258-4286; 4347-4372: 2.1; 9.36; 9.12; 11.5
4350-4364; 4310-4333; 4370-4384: -0.6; 10.2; 11.1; 11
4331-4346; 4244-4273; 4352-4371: 0.0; 9.57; 11.2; 11.6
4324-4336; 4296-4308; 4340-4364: -2.3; 7.14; 11.3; 11.3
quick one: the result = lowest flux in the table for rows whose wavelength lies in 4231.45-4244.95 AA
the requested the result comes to 7.765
